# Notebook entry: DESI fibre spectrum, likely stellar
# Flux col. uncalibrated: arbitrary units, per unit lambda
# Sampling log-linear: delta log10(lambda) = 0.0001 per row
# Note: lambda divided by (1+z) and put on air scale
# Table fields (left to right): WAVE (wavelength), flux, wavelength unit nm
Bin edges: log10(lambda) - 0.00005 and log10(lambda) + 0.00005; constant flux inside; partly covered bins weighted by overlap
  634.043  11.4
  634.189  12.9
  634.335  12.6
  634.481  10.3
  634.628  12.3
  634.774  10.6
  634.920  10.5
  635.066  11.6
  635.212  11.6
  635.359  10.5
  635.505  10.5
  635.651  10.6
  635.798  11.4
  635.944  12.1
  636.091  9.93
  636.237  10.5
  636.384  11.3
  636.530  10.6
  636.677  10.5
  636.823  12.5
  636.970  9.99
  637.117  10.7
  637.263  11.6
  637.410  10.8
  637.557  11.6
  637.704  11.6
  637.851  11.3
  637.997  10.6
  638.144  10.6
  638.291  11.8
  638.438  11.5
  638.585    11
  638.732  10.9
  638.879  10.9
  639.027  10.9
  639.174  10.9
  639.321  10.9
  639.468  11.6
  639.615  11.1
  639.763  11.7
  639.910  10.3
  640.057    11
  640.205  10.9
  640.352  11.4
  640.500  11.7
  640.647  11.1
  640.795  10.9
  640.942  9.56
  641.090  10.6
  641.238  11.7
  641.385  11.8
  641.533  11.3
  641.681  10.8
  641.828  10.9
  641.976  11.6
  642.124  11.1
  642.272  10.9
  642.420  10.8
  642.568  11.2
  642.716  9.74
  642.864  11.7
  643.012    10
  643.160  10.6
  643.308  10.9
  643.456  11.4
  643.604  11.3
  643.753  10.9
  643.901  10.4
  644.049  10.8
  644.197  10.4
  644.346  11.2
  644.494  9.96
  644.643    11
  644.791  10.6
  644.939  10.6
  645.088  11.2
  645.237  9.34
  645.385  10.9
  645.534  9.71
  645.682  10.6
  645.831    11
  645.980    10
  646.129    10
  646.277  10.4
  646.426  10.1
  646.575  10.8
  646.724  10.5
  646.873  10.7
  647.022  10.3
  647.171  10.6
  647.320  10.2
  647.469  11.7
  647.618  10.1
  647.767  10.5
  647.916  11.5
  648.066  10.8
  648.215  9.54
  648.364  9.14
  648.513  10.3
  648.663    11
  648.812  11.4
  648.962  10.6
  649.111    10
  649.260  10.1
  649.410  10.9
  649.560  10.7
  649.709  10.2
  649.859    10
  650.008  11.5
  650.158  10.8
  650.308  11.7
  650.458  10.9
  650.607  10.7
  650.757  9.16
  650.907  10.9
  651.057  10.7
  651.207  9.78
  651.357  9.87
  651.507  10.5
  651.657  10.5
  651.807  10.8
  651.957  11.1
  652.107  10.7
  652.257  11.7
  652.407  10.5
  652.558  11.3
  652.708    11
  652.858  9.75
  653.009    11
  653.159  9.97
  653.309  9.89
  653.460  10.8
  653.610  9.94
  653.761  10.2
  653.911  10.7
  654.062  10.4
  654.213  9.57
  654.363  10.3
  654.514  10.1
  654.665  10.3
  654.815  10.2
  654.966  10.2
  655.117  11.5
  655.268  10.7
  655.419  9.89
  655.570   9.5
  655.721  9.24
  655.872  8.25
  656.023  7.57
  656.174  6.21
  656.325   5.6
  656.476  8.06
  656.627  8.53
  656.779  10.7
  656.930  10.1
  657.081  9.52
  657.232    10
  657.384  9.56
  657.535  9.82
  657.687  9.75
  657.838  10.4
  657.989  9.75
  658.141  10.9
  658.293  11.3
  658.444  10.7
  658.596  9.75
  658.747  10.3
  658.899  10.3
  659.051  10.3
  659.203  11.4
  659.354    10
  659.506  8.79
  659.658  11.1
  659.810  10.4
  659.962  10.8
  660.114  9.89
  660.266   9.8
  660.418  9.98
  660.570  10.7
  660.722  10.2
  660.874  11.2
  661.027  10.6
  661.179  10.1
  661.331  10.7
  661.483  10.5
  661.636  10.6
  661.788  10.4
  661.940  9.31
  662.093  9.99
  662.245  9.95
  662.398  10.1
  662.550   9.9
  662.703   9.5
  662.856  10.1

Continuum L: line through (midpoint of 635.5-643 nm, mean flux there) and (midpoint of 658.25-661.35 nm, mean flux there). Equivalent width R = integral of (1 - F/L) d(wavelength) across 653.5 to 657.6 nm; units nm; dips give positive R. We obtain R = 0.39 nm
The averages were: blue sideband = 11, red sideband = 10.4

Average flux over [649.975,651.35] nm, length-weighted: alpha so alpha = 10.6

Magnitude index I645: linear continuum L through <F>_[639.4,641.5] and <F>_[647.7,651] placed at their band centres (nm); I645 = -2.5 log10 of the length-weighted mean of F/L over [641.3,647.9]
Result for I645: 0.01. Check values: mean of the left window 11.1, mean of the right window 10.6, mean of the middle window 10.7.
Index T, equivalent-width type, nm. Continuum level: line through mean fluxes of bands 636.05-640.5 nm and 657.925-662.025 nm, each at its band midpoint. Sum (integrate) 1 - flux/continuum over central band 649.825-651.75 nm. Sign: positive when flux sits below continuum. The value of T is 0.02 nm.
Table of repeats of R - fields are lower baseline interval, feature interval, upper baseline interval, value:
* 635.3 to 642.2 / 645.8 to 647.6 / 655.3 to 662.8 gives 0.01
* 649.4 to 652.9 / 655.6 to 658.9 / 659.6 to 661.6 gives 0.37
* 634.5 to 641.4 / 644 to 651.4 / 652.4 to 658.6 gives -0.10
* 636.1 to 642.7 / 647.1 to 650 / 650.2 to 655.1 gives 0.04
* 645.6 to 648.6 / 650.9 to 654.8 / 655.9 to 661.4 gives -0.12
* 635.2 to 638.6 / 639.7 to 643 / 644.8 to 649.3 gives -0.07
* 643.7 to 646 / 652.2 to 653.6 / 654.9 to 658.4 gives -0.12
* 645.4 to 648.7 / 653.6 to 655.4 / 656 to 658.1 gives -0.18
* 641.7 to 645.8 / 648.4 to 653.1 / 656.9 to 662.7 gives -0.05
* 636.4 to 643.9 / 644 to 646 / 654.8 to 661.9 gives 0.04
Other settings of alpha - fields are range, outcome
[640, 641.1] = 10.9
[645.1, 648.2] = 10.5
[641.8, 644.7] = 10.8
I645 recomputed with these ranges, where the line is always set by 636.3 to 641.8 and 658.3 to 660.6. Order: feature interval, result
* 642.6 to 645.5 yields 0.02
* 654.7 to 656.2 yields 0.11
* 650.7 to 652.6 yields 0.00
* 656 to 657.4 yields 0.21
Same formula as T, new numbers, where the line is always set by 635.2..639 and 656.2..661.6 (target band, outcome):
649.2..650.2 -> -0.02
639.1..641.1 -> -0.02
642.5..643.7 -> -0.01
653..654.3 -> 0.00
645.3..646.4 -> 0.03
